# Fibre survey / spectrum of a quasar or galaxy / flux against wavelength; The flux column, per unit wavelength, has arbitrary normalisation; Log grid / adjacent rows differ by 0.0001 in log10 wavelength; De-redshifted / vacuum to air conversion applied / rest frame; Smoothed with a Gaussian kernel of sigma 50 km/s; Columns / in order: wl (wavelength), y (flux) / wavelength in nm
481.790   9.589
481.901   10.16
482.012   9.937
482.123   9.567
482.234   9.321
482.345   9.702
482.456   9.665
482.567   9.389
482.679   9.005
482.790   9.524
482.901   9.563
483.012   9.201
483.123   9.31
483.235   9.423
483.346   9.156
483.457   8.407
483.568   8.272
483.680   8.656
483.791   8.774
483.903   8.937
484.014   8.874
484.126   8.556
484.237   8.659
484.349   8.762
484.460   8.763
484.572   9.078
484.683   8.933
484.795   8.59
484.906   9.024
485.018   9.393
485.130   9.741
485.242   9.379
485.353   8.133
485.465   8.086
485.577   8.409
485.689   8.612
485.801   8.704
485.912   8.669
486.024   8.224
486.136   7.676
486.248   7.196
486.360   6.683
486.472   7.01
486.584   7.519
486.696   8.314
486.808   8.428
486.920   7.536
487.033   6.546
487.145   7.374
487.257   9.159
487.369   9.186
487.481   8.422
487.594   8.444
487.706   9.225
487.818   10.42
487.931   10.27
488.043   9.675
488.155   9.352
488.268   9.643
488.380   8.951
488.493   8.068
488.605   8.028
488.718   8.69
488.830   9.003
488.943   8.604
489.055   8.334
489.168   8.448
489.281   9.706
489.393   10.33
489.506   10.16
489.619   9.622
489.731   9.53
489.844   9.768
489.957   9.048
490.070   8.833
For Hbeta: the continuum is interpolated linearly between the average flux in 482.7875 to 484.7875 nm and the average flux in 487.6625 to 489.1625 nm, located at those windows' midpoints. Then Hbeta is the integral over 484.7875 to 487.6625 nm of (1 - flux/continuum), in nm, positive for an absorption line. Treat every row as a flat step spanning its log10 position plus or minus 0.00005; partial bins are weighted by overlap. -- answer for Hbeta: 0.24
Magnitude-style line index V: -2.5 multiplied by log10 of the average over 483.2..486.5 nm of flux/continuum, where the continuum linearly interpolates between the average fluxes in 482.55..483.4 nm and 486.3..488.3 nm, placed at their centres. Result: 0.05 mag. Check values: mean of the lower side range 9.31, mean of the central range 8.57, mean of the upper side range 8.49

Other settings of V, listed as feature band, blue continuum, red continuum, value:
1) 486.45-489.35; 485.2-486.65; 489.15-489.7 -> 0.041 mag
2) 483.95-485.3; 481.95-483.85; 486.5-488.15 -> 0.000 mag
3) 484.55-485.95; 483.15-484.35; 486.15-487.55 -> -0.067 mag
